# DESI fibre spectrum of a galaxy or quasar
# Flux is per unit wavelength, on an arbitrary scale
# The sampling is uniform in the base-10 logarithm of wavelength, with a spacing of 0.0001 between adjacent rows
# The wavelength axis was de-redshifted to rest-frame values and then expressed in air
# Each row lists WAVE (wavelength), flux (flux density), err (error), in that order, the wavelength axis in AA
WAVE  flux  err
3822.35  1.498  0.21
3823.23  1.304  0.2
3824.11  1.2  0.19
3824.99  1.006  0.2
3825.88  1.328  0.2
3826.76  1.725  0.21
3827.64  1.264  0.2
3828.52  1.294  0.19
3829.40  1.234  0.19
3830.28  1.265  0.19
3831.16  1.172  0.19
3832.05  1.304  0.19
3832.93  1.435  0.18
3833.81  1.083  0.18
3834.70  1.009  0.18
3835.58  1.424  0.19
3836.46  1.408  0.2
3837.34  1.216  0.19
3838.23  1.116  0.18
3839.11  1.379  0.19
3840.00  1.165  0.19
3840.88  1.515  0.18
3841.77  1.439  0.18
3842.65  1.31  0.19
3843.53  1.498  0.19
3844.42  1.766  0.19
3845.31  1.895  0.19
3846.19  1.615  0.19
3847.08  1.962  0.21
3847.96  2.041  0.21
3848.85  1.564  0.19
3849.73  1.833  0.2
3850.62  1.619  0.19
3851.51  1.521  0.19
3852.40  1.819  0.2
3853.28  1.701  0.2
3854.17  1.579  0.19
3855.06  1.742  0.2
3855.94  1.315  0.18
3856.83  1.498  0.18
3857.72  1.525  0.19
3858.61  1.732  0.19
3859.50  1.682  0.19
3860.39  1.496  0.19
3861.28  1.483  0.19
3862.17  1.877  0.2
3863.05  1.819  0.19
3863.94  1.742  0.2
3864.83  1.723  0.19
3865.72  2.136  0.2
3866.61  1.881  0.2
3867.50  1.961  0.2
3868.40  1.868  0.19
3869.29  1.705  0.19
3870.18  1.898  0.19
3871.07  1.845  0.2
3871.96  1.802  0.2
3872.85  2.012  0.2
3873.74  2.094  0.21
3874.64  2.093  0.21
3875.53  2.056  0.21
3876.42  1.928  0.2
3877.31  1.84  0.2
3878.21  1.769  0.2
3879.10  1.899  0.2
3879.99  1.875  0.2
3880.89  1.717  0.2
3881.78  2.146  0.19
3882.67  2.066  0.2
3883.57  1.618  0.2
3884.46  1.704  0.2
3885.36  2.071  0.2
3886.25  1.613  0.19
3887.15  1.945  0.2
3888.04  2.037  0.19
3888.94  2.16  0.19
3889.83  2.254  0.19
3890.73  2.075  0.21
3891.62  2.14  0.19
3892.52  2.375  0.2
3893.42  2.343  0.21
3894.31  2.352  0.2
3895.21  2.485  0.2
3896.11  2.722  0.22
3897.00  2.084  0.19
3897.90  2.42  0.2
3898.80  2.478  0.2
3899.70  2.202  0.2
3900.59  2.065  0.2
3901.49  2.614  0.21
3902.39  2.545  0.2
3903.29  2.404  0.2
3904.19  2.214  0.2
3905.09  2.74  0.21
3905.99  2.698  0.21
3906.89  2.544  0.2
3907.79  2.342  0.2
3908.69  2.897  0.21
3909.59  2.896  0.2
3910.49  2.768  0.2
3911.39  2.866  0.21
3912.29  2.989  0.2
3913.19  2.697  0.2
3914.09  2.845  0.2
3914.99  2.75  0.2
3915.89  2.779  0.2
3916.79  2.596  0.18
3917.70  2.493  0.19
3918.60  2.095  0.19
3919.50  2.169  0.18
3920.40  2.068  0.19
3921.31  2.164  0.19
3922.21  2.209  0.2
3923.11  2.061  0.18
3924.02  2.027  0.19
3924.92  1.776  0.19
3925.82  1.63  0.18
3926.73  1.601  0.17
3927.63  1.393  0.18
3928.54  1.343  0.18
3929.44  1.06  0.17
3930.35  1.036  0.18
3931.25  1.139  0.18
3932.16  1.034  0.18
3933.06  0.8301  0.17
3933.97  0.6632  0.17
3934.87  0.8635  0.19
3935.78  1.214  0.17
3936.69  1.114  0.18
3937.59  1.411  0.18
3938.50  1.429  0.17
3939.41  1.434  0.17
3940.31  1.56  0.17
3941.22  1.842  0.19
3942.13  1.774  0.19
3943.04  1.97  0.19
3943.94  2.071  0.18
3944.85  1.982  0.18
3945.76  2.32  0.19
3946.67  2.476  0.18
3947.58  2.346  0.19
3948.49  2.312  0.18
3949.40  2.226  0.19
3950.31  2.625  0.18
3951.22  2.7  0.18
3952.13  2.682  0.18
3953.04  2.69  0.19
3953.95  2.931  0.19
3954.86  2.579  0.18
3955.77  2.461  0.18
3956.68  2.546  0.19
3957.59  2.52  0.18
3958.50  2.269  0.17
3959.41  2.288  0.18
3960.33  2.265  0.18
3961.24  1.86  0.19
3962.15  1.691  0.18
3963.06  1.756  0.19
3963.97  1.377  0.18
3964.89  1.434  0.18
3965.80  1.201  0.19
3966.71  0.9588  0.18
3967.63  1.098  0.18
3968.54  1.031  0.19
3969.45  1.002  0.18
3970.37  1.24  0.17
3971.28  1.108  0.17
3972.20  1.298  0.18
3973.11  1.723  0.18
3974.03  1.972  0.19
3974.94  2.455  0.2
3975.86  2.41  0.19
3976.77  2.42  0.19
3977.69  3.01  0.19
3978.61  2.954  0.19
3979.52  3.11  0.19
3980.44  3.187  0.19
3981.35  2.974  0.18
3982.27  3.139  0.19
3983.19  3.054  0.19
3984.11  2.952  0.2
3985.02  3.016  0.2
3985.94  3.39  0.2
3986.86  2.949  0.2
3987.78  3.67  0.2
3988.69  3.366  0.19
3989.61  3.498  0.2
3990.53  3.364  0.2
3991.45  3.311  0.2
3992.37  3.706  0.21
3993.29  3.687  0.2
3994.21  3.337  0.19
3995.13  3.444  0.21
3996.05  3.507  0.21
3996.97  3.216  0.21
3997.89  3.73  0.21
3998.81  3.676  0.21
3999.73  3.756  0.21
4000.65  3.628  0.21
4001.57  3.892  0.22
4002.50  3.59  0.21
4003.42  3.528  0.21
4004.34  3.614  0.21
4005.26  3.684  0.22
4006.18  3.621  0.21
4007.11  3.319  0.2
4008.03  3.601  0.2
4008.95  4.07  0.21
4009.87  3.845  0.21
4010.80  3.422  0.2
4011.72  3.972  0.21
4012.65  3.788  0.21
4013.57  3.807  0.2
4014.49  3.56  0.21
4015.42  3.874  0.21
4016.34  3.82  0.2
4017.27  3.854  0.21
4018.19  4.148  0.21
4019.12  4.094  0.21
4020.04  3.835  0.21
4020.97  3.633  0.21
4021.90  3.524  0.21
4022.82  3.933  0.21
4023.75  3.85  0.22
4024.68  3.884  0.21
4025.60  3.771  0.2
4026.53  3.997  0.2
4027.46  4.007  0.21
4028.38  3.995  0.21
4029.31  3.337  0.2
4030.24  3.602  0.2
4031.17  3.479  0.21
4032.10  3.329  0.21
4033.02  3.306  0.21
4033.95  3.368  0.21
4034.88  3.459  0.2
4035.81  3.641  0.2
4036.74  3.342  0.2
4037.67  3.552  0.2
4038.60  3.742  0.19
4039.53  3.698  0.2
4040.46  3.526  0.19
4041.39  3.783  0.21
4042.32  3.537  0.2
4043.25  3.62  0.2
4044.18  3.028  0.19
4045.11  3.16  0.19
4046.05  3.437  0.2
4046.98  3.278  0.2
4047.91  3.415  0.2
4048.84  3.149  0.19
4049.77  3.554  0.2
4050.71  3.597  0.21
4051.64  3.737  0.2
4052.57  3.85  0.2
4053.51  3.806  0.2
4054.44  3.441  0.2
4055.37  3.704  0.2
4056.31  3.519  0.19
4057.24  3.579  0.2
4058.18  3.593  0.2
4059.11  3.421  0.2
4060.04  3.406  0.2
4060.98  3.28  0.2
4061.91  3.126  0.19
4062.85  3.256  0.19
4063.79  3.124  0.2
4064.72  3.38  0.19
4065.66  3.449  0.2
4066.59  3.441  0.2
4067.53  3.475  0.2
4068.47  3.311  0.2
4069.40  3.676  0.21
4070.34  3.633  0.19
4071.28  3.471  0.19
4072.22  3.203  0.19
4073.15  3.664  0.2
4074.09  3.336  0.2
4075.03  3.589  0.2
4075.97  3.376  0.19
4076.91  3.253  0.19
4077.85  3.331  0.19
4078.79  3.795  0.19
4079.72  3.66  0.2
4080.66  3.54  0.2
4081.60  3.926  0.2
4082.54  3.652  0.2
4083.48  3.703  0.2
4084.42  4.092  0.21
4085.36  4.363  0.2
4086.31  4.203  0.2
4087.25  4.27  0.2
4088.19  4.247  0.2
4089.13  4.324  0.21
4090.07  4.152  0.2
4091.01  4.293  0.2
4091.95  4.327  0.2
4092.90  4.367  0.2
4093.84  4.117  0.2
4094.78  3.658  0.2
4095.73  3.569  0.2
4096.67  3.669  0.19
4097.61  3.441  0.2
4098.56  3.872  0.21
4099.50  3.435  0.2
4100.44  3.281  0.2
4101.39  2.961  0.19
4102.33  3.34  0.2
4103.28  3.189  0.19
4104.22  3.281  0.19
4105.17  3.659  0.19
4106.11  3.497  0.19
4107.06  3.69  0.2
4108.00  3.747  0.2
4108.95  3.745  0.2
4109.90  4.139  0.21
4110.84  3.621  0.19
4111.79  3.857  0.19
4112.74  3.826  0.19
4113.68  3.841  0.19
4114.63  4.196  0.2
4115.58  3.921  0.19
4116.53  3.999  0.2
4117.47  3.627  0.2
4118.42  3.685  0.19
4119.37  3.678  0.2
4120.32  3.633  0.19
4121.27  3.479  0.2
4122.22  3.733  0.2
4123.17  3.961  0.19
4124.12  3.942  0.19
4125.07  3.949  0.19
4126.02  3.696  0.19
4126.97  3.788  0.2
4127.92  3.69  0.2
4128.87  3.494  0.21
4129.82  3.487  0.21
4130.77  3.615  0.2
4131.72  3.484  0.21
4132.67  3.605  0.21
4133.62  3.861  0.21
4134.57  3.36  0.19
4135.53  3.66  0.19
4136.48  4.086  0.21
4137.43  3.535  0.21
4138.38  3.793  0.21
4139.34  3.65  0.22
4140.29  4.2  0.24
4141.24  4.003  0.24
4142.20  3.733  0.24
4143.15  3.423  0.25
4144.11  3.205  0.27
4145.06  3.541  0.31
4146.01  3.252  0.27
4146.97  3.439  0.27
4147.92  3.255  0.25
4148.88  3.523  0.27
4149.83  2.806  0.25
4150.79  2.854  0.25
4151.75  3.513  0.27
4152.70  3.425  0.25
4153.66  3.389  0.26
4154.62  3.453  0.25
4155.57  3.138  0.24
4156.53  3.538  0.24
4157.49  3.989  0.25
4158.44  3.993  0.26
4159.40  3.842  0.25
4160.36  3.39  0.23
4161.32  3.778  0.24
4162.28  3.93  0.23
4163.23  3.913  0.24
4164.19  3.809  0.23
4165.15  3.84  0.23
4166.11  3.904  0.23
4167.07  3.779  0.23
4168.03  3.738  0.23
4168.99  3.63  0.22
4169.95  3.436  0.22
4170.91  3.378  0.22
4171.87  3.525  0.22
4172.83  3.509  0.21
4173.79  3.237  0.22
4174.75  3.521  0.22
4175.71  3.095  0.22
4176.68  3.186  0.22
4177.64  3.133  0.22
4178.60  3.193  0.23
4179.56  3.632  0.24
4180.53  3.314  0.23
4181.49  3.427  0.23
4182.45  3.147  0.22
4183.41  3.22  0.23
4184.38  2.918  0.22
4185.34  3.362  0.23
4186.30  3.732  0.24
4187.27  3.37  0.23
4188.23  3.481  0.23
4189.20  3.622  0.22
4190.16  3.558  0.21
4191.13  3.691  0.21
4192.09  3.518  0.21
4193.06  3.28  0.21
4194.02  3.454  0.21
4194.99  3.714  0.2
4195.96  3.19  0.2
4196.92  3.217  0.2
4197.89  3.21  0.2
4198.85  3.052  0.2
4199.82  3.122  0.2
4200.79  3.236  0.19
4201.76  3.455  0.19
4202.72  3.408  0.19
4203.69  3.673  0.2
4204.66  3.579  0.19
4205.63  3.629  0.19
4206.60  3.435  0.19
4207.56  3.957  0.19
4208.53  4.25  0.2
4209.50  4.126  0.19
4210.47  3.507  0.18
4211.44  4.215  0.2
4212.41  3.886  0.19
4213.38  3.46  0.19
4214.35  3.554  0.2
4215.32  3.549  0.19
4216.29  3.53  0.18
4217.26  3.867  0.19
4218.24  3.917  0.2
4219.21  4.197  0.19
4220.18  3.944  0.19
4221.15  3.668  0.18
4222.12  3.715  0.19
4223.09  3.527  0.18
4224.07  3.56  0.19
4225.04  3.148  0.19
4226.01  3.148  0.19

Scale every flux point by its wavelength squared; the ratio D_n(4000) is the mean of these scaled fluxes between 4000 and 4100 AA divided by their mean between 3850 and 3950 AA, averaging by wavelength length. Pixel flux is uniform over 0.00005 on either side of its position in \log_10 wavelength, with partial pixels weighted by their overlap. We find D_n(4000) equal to 2.00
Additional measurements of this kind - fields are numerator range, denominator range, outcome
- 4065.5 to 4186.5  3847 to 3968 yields 2.03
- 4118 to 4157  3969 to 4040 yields 1.14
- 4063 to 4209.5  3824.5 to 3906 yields 2.28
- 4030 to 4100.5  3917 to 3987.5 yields 1.91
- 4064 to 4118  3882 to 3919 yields 1.71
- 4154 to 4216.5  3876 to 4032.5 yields 1.53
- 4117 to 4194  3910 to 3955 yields 1.99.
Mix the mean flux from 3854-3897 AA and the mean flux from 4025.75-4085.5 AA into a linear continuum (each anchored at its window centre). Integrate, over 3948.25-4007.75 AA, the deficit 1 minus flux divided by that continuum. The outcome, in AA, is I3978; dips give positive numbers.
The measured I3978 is 3.3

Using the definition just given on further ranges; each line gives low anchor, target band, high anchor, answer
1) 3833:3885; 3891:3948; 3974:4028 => 8.0 AA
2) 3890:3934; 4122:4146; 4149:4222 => -3.0 AA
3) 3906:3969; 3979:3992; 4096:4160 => -4.4 AA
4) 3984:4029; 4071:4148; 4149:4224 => -2.7 AA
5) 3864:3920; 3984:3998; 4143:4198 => -3.8 AA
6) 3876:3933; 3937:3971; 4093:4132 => 7.6 AA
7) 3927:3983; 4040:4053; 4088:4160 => -2.8 AA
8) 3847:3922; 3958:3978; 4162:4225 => 6.2 AA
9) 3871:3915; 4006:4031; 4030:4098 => -4.1 AA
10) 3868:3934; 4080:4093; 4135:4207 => -4.4 AA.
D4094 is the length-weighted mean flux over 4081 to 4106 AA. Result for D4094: 3.82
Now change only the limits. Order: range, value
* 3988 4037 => 3.66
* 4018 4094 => 3.64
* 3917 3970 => 1.81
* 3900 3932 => 2.23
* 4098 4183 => 3.59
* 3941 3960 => 2.37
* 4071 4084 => 3.54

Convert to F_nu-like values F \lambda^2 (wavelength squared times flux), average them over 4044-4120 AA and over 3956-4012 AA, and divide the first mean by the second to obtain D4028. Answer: 1.36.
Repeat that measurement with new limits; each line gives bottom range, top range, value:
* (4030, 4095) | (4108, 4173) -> 1.05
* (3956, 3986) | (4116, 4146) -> 1.87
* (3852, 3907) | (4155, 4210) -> 2.04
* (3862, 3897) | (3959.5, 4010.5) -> 1.48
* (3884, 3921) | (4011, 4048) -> 1.62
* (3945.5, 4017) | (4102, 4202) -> 1.36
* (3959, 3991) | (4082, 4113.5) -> 1.76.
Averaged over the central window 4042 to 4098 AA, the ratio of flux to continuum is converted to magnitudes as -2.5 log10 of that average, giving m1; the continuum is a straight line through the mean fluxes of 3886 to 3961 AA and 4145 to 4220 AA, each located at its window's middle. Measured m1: -0.23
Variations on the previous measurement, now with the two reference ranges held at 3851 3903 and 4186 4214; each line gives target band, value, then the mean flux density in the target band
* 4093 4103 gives -0.169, 3.56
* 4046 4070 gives -0.213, 3.46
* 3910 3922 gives -0.190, 2.55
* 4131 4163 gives -0.089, 3.57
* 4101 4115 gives -0.175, 3.64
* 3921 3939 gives 0.500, 1.39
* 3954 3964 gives 0.068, 2.21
